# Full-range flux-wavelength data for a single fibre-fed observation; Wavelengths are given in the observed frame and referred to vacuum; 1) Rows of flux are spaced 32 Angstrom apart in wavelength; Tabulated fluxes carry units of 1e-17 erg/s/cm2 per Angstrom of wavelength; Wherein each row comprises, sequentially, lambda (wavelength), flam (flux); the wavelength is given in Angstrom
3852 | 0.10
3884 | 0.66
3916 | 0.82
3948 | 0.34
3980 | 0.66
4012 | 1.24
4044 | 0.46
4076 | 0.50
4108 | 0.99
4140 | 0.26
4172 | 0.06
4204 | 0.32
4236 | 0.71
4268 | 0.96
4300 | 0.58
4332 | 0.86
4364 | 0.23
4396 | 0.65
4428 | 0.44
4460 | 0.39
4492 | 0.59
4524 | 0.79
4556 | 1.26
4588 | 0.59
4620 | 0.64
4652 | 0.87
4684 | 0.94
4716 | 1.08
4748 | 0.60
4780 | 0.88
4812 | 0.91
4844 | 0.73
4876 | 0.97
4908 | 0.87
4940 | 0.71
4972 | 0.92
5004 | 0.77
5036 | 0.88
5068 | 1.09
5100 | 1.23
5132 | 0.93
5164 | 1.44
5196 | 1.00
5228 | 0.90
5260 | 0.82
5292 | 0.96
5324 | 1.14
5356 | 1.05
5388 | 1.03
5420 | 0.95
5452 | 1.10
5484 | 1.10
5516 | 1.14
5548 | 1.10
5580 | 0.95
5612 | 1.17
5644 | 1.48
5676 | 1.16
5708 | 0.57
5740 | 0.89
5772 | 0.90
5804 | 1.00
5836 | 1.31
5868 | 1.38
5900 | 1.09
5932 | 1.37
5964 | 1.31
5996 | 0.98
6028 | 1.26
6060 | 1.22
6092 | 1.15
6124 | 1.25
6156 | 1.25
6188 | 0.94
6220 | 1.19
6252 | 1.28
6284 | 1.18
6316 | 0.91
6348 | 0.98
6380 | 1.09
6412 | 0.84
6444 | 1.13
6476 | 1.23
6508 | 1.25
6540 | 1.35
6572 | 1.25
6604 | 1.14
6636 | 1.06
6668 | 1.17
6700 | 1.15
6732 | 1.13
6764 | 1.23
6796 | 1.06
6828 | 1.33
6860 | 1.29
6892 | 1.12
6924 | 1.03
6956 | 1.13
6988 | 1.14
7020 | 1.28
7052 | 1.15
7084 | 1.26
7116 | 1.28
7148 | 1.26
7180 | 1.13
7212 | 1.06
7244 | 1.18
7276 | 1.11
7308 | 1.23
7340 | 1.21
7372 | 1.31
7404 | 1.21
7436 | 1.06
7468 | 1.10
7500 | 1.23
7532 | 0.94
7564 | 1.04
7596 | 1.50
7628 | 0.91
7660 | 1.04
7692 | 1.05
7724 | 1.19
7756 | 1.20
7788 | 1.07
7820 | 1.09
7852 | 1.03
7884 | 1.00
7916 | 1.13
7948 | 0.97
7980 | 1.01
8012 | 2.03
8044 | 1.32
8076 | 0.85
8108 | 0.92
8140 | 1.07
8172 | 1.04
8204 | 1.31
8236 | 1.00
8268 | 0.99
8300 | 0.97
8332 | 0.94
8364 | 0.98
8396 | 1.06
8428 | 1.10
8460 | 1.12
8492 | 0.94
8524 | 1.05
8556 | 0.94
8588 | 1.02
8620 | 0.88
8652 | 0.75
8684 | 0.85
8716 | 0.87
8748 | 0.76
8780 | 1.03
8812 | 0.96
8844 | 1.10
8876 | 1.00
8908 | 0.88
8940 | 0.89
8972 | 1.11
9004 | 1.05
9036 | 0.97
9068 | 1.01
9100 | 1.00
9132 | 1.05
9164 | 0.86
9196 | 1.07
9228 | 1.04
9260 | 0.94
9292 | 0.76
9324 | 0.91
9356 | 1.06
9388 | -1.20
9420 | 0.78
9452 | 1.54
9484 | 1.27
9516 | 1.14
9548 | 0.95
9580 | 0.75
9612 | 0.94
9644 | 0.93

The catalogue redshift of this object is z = 0.22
